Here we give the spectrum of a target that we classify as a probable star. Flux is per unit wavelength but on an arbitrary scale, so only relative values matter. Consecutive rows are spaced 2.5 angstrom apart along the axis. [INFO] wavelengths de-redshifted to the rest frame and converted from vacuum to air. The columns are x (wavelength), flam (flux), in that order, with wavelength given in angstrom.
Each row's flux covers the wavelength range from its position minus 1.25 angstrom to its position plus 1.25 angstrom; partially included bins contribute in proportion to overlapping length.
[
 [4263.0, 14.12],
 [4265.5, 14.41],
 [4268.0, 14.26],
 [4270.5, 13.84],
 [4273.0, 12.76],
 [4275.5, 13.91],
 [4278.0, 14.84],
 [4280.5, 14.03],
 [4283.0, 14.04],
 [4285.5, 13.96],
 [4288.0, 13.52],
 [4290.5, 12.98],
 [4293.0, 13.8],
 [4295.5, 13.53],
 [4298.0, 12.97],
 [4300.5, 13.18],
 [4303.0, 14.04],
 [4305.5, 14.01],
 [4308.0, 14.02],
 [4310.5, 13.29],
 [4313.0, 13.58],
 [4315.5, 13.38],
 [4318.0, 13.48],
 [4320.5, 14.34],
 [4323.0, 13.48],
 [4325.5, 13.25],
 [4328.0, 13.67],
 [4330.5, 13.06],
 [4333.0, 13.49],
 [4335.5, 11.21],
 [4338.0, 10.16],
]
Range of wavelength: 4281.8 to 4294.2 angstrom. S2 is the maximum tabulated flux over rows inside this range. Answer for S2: 14.04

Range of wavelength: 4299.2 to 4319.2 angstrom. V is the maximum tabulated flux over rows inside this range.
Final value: 14.04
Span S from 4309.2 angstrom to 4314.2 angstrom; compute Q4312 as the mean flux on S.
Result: 13.4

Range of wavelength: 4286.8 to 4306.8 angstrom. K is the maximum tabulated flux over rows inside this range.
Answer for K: 14.04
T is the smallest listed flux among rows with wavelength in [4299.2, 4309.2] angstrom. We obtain 13.18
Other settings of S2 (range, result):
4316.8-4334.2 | 14.34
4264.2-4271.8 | 14.41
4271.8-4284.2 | 14.84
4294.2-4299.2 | 13.53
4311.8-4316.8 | 13.58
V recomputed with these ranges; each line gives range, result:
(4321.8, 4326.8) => 13.48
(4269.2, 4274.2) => 13.84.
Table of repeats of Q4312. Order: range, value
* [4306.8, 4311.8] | 13.7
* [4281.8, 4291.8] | 13.6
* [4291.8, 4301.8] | 13.4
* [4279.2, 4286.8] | 14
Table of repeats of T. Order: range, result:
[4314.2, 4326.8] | 13.25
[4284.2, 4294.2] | 12.98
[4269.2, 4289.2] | 12.76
